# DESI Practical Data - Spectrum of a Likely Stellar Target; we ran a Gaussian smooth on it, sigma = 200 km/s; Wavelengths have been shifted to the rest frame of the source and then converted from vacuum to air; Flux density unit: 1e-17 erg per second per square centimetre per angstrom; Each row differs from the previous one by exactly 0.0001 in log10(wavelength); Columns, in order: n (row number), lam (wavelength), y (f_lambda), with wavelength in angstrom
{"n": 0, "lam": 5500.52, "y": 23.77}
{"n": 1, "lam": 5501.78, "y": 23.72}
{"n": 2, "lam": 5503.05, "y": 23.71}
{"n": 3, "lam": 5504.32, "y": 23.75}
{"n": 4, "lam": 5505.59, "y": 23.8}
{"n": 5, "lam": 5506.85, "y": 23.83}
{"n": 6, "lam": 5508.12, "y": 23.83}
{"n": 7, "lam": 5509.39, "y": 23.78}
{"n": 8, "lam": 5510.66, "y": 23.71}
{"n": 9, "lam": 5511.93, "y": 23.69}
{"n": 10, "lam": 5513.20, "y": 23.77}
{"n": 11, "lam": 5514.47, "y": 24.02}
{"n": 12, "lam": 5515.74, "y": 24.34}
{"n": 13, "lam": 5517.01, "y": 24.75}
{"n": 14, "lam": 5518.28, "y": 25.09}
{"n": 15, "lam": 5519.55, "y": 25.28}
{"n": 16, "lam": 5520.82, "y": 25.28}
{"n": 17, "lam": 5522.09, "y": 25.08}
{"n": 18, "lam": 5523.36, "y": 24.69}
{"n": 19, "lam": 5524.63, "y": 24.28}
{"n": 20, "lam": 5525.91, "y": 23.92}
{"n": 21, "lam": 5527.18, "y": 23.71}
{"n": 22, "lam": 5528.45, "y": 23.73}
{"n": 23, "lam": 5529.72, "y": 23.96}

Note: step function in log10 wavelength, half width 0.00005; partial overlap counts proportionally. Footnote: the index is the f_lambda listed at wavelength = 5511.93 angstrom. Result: 23.69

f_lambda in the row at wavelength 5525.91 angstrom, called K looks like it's 23.92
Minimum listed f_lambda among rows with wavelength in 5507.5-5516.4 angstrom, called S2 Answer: 23.69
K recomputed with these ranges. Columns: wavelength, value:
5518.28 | 25.09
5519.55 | 25.28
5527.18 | 23.71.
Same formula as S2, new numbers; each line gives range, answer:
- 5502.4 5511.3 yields 23.71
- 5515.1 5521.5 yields 24.34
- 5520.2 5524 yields 24.69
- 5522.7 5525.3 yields 24.28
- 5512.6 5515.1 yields 23.77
